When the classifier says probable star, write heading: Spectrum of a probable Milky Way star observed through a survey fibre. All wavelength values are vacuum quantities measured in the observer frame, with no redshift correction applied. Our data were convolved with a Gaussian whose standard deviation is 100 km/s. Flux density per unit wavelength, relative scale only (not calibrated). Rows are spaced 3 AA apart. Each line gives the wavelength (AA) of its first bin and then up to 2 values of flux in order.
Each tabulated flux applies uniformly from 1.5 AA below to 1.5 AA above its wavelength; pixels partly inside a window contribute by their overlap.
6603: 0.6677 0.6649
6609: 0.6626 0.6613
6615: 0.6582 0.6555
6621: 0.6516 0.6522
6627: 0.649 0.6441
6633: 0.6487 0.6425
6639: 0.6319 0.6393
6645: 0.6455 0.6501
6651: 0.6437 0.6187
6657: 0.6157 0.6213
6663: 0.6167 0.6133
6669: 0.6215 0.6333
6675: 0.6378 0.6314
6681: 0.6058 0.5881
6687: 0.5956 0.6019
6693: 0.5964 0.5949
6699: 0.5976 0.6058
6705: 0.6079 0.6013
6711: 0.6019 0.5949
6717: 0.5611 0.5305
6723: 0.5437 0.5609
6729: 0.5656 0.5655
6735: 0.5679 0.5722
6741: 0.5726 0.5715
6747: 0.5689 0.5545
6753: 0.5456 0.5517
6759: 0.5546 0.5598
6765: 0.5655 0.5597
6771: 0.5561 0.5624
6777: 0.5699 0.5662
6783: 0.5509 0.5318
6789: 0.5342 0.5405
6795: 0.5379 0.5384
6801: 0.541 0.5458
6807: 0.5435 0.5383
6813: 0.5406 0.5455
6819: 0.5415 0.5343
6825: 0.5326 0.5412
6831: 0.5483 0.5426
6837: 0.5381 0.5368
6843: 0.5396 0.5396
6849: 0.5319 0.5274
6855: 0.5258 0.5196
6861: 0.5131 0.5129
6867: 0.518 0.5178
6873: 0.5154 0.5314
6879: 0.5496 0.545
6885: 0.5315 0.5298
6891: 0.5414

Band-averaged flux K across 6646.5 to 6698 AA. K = 0.617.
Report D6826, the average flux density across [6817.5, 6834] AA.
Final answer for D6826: 0.54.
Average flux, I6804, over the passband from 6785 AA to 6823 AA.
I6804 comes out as 0.54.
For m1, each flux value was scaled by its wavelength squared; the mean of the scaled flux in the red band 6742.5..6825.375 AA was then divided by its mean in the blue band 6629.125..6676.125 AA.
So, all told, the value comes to 0.90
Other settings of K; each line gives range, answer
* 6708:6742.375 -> 0.568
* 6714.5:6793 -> 0.558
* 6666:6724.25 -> 0.598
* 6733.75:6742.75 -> 0.571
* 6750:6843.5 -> 0.546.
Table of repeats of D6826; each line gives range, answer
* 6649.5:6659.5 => 0.626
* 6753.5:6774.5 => 0.558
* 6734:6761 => 0.562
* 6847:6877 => 0.521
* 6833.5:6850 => 0.538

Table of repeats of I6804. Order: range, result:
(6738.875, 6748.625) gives 0.571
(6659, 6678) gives 0.625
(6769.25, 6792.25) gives 0.552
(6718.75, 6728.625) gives 0.548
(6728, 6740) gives 0.568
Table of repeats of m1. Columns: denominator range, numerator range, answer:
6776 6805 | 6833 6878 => 0.99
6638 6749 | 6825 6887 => 0.93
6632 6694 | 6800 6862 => 0.90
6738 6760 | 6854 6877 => 0.96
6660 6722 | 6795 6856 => 0.93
